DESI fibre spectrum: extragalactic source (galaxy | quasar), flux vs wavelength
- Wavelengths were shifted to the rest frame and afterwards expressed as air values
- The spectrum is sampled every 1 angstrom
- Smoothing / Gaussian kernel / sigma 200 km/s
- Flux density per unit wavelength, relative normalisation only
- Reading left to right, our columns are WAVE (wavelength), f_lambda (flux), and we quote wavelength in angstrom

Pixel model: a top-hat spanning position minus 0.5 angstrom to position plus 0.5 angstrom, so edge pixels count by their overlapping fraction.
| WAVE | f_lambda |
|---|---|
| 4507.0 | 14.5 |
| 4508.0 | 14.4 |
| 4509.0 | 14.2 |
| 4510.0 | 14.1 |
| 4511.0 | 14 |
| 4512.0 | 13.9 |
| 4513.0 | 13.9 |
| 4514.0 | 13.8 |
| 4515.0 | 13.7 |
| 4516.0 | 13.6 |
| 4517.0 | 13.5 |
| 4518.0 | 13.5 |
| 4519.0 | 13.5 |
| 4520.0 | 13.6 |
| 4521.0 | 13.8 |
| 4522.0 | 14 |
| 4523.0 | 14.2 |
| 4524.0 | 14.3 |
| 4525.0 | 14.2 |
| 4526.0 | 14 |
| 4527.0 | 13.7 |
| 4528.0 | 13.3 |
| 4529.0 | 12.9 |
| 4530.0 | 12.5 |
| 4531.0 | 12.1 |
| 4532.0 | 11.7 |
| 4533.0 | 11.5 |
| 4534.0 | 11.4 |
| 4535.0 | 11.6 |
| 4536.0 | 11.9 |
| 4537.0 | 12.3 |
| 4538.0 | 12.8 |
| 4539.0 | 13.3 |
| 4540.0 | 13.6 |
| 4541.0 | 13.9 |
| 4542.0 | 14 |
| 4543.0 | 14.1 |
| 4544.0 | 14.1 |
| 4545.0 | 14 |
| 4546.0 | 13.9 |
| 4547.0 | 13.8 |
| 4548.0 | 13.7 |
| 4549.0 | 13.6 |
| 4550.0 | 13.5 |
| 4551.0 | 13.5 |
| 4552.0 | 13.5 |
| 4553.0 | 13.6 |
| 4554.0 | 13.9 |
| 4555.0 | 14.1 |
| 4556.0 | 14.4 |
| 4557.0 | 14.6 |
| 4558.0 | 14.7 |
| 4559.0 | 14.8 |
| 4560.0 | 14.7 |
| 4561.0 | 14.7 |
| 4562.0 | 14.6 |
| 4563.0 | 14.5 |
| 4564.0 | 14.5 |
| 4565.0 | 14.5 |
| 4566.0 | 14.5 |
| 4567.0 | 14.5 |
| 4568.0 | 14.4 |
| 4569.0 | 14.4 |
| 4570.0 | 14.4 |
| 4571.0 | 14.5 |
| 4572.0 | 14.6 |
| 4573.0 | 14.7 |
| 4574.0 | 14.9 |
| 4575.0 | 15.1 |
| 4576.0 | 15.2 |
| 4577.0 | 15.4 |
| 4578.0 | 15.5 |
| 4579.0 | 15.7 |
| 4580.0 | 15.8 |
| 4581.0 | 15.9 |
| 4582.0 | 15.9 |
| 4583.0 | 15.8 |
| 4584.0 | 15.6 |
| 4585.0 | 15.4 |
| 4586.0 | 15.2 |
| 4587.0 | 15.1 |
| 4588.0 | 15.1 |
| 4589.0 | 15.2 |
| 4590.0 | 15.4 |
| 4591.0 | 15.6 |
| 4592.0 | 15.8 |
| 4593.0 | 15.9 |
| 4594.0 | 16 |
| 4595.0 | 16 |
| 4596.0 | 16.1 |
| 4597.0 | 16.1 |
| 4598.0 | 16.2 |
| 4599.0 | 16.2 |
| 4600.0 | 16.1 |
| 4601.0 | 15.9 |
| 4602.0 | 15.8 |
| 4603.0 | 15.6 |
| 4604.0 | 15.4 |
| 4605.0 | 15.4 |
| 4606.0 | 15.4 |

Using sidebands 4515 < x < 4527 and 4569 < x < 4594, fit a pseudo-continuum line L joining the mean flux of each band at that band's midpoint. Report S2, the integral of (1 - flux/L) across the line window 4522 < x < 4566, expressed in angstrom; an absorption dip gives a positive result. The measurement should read 2.4 angstrom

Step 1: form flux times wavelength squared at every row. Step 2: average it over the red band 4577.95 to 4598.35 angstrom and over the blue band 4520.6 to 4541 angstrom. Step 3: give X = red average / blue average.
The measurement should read 1.2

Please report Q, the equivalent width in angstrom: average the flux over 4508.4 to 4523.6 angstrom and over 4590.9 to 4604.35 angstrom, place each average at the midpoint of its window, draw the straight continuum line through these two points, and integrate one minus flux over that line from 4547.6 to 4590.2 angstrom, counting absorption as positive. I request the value 1.28 angstrom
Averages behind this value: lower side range 13.8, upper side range 15.9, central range 14.7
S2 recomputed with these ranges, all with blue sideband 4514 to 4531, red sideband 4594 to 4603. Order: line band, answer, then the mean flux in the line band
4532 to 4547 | 1.2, 13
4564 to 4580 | 0.4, 14.8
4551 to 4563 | 0.3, 14.3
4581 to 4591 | 0.1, 15.4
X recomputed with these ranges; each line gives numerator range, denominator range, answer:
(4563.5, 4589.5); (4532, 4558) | 1.14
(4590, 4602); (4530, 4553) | 1.25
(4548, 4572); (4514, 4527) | 1.05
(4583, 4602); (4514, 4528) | 1.18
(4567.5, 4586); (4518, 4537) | 1.19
